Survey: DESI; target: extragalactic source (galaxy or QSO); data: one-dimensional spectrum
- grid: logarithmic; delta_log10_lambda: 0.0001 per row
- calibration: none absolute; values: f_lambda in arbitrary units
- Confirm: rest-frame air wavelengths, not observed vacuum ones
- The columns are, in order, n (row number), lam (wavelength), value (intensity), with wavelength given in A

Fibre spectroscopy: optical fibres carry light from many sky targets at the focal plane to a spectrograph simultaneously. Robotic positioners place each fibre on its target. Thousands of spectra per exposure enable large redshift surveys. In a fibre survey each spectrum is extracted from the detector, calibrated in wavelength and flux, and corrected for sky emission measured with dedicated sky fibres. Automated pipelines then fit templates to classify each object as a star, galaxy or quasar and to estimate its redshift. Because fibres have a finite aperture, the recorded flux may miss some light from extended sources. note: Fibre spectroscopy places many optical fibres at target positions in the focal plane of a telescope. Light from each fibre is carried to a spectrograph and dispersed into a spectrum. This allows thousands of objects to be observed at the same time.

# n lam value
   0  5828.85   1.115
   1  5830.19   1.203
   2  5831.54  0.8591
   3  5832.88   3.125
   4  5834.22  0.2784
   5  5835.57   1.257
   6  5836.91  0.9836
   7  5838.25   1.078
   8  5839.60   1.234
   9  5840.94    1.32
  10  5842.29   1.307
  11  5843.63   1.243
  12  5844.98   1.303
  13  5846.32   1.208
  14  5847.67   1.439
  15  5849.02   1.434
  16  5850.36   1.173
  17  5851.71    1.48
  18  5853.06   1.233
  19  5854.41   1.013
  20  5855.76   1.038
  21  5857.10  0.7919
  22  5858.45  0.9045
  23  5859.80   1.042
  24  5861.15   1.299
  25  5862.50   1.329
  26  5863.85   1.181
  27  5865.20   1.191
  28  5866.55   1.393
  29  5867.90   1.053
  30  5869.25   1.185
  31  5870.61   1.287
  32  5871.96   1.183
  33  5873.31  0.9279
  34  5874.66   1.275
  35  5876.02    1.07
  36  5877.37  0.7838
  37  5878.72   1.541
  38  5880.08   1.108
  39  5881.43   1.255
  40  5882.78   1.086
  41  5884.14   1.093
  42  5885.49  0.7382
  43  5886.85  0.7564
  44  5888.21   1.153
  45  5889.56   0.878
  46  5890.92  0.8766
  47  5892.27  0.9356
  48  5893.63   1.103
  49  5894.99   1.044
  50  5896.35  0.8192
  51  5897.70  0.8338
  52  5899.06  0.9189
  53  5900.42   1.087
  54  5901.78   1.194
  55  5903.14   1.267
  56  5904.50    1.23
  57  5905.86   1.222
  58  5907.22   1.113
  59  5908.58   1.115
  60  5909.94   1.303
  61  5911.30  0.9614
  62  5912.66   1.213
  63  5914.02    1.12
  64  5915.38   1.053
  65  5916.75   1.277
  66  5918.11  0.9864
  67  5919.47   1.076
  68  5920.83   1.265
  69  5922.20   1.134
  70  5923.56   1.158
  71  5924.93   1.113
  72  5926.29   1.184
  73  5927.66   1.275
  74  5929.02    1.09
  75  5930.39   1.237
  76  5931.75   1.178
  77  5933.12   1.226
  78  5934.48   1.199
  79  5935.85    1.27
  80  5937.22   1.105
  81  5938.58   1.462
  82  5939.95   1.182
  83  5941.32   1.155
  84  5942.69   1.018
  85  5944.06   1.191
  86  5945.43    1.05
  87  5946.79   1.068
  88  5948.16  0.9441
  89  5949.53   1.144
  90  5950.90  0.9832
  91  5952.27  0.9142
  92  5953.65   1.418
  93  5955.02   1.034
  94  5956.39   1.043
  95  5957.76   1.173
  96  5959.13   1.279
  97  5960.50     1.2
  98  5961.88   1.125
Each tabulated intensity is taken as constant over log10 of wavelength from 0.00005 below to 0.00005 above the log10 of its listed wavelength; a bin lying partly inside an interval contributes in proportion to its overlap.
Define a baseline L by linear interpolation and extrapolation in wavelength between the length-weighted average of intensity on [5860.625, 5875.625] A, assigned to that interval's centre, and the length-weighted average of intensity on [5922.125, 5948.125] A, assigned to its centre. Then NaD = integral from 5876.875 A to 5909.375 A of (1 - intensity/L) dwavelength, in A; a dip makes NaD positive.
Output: 3.85 A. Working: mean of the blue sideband 1.21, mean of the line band 1.05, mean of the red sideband 1.17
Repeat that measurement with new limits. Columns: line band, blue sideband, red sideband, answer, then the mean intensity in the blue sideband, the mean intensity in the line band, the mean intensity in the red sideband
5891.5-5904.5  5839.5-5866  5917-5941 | 1.8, 1.21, 1.03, 1.19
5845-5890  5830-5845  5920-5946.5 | 3.6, 1.27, 1.14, 1.18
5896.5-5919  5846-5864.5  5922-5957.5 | 0.9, 1.18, 1.11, 1.15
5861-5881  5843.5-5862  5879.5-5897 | -1.9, 1.19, 1.18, 0.988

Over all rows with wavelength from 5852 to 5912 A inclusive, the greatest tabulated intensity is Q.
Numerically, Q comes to 1.541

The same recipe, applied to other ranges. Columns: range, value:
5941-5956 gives 1.418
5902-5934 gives 1.303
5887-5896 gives 1.153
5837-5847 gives 1.32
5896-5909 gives 1.267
